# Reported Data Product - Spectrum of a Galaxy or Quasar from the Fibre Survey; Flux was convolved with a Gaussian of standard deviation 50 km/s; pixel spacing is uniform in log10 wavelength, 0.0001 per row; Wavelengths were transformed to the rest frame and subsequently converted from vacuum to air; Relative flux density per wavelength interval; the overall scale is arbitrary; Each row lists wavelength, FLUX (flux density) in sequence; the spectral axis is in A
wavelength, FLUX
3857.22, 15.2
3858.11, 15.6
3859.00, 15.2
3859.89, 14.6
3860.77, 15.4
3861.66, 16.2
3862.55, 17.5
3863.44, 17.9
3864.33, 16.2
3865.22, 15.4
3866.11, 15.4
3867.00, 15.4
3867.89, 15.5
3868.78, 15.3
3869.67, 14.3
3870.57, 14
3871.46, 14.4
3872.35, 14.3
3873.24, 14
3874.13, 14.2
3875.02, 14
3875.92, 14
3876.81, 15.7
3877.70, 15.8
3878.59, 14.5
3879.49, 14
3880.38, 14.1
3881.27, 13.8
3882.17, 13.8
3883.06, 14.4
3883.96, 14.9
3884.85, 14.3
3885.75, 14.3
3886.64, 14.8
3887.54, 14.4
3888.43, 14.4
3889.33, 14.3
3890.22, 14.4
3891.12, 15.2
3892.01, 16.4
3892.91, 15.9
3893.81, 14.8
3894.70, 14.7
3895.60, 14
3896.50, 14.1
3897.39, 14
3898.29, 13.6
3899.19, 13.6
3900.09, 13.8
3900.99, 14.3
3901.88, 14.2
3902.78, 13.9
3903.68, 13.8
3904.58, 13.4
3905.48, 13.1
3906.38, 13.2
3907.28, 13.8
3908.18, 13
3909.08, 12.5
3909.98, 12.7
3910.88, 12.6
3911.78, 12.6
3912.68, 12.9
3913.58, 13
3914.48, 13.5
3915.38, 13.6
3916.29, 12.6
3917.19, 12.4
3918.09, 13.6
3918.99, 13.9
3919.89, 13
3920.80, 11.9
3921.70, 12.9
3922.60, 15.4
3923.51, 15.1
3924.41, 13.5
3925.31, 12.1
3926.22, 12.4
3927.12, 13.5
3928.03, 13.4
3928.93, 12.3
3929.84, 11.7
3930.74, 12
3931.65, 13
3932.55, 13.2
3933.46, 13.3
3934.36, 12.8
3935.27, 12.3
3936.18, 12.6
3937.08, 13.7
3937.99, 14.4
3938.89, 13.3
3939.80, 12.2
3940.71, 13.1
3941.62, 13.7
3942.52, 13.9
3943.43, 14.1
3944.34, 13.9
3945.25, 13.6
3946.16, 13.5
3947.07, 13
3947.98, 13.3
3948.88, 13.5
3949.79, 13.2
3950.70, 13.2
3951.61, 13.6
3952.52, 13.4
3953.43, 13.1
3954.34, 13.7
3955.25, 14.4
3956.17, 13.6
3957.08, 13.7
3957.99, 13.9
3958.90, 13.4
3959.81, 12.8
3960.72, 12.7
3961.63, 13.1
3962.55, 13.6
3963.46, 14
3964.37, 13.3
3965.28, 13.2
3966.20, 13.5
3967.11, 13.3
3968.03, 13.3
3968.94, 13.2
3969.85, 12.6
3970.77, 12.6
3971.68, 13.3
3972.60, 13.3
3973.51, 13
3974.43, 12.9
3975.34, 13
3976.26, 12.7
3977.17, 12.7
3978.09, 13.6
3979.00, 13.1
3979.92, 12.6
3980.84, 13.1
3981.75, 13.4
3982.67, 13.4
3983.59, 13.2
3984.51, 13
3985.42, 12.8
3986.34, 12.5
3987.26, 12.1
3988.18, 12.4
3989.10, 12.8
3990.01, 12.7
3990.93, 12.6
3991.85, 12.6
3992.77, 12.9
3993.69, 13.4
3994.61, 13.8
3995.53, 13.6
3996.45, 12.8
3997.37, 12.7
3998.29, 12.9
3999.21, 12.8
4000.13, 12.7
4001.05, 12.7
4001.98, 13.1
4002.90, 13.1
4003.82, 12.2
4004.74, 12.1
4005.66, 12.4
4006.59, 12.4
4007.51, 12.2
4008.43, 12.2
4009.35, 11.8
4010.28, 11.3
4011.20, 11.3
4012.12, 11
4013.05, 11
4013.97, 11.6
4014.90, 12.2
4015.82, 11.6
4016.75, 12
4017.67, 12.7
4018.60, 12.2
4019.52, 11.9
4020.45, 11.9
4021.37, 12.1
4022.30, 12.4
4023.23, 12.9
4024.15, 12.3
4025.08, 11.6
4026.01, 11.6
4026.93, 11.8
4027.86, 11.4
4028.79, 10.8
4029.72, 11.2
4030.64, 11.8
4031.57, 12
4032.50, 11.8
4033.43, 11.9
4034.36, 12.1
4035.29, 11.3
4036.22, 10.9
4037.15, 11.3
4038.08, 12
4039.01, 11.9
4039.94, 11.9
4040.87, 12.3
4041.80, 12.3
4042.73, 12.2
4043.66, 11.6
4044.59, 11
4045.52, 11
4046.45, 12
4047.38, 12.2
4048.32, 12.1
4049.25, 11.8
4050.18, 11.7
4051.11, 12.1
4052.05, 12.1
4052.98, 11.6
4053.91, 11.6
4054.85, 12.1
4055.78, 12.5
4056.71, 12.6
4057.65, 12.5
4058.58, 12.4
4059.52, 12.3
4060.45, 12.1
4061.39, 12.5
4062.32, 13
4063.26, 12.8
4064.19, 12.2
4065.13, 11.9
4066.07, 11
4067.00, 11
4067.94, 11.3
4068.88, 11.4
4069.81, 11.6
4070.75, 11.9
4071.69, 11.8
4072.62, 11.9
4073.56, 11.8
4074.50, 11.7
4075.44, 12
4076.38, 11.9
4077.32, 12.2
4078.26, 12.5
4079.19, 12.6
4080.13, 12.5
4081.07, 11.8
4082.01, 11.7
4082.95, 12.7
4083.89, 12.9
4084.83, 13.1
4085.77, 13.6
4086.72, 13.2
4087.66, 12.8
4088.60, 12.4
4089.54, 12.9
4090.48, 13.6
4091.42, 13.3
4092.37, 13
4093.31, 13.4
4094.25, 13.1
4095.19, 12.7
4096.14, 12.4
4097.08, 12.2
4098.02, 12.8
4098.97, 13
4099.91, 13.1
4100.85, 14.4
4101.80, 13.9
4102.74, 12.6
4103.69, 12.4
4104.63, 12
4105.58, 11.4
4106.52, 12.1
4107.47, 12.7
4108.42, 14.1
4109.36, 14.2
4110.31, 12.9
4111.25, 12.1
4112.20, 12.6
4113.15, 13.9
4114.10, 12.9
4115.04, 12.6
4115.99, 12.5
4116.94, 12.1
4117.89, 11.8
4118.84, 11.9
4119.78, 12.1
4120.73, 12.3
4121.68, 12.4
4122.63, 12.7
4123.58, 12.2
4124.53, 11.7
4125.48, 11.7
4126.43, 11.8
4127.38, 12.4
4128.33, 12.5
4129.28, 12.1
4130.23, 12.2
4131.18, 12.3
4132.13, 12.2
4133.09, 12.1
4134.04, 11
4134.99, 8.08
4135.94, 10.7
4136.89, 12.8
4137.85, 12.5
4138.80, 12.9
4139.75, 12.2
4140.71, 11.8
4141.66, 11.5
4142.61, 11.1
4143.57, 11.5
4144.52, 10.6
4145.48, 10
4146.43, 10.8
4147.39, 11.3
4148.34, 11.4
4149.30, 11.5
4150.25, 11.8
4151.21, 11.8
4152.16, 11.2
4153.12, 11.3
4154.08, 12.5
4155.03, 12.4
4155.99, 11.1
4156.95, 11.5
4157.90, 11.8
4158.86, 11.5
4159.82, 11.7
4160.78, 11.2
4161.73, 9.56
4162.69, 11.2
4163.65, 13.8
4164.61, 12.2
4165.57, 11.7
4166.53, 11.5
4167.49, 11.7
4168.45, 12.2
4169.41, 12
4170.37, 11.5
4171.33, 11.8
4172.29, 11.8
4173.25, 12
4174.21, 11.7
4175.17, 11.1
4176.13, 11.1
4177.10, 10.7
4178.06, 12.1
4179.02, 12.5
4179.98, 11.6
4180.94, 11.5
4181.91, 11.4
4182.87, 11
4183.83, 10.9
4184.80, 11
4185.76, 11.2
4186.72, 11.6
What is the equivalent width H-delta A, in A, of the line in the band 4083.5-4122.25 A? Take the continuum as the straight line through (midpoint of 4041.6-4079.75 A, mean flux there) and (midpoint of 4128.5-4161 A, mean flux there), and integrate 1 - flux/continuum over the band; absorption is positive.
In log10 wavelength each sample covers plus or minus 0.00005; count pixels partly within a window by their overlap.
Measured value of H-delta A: -3.5 A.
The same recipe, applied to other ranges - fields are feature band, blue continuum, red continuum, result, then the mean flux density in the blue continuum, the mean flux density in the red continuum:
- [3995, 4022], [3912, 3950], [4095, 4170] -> 1.11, 13.2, 12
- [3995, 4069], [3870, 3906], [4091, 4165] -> 5.63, 14.3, 12.1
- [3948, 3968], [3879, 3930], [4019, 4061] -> -0.67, 13.7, 11.9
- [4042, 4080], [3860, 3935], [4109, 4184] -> 1.80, 14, 11.8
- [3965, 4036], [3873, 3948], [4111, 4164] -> 2.62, 13.7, 11.8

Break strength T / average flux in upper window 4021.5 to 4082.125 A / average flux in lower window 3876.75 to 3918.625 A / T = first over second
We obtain 0.85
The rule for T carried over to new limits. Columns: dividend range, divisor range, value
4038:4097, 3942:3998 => 0.93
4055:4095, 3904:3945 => 0.94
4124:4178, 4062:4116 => 0.93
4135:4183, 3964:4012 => 0.90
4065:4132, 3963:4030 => 0.99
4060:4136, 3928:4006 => 0.94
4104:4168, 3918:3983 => 0.90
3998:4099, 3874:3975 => 0.89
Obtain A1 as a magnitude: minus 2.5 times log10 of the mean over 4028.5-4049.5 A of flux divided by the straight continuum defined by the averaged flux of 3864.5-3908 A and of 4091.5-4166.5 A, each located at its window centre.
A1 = 0.11 mag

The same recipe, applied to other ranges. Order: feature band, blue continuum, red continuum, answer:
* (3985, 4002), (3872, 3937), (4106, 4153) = 0.02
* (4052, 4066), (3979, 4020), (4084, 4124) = 0.04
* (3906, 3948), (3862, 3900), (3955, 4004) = 0.07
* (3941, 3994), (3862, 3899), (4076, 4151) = 0.05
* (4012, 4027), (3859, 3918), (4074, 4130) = 0.11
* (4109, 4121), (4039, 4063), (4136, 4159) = -0.07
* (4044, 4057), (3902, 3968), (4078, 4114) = 0.10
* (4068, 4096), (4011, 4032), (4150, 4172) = -0.06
